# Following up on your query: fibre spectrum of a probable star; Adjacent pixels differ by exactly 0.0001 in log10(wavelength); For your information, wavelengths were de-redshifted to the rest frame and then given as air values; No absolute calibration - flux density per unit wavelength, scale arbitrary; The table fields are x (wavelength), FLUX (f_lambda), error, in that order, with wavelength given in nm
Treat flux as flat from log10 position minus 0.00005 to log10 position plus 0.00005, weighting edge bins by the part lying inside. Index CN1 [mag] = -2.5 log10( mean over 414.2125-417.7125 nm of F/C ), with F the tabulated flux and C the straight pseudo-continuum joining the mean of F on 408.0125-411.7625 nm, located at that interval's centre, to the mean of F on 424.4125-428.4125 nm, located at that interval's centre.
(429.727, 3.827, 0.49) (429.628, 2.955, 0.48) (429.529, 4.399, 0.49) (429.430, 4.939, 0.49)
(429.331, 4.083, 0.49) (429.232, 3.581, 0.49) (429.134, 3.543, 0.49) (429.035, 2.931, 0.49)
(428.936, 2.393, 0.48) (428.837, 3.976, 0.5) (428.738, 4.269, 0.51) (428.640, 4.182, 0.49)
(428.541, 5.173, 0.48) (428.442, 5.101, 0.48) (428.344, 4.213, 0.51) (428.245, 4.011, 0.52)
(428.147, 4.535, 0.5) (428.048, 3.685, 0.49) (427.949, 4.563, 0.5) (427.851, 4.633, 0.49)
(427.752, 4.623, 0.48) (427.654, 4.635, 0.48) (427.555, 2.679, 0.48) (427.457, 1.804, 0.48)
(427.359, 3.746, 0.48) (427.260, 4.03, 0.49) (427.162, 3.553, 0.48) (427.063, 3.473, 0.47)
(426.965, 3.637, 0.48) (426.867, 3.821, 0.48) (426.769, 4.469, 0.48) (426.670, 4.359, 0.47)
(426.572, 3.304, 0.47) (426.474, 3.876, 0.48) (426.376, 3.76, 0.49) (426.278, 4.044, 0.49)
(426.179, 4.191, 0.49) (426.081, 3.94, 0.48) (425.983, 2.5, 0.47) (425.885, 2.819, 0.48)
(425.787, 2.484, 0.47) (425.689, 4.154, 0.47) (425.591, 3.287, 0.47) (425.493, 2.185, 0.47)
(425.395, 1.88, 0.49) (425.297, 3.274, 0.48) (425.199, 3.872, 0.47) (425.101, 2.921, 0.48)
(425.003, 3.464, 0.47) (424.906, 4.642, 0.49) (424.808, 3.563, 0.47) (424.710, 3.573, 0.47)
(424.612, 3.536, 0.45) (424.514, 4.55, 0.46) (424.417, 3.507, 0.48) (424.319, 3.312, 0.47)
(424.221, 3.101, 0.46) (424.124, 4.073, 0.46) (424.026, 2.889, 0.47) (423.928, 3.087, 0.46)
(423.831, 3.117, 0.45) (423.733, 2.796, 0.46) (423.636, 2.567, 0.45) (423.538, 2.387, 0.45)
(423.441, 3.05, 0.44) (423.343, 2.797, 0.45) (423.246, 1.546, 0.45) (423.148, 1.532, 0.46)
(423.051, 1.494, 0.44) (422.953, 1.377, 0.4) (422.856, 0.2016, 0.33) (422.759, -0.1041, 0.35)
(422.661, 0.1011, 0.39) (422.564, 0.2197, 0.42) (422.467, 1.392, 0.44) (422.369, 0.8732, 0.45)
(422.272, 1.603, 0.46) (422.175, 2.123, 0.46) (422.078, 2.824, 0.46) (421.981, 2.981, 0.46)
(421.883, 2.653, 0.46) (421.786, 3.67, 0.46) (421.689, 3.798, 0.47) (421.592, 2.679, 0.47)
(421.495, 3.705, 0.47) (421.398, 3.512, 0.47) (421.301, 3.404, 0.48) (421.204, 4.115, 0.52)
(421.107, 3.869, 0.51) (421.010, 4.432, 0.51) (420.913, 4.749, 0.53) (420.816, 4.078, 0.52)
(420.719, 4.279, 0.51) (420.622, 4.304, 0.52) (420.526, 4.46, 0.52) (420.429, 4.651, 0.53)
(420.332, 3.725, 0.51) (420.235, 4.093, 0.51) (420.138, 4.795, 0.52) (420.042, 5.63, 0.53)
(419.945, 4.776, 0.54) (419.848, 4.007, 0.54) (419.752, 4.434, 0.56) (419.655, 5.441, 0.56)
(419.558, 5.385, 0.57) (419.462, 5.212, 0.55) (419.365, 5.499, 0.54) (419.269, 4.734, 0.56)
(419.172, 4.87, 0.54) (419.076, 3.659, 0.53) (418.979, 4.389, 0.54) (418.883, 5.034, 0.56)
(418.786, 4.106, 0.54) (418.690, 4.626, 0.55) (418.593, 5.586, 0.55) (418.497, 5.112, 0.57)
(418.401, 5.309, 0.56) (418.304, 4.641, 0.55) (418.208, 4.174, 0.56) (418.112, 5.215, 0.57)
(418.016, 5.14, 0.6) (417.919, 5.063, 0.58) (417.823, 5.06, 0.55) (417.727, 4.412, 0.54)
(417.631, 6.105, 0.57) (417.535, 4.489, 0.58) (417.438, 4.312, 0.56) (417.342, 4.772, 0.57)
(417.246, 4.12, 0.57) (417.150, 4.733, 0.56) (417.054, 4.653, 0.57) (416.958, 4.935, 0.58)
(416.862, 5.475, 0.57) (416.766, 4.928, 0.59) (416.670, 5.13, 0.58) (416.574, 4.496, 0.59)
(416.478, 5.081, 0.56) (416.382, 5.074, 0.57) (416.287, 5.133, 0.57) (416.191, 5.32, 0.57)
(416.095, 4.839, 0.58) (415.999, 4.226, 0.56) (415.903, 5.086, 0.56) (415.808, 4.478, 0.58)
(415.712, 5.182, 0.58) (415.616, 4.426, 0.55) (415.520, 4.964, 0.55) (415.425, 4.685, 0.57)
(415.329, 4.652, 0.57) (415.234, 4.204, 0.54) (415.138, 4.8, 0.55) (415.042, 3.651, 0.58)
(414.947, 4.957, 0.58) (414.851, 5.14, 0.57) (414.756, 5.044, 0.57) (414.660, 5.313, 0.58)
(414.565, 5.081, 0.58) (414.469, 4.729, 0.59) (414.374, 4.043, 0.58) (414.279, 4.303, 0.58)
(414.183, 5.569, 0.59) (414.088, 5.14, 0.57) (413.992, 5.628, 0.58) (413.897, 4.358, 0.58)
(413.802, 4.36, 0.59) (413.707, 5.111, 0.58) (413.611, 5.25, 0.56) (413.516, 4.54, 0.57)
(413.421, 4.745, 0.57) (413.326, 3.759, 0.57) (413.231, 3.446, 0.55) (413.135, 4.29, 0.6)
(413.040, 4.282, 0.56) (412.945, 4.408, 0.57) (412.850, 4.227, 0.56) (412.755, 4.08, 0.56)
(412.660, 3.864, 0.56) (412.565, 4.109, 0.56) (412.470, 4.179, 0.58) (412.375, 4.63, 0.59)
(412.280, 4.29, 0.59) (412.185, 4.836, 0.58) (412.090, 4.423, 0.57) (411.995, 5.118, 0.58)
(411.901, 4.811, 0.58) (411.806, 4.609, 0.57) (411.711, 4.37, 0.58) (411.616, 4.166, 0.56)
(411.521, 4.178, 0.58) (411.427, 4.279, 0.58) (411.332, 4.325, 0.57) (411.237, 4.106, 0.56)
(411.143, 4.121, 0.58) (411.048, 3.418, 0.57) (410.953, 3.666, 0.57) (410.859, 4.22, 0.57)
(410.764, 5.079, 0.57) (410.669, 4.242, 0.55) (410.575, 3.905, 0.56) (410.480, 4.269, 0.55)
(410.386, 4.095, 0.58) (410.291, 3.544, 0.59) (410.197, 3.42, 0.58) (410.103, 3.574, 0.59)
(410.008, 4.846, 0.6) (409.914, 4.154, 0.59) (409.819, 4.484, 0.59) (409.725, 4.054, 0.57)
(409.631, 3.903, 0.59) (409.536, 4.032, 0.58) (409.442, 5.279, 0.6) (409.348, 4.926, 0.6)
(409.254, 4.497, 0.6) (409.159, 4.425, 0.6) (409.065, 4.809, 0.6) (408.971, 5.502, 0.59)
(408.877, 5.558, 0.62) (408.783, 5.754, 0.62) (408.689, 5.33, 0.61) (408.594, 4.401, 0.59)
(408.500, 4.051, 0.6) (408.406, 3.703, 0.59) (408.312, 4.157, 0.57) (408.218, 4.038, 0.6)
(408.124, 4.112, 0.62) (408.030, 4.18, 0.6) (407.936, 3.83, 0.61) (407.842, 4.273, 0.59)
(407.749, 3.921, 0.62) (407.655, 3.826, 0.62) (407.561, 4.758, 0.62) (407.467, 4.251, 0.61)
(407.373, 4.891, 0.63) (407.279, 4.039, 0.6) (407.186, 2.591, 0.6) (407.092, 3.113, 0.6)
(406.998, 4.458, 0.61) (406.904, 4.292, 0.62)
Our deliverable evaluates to -0.17 mag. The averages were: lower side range 4.33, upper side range 3.66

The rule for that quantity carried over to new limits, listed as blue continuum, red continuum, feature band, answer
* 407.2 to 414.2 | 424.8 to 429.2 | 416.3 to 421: -0.18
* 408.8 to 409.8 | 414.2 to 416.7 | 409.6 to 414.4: 0.10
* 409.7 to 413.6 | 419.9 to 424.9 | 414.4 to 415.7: -0.22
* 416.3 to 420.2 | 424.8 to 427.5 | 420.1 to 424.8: 0.37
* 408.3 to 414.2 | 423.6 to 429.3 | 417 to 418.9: -0.19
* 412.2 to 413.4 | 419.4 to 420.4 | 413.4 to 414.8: -0.15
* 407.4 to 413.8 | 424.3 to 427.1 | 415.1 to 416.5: -0.18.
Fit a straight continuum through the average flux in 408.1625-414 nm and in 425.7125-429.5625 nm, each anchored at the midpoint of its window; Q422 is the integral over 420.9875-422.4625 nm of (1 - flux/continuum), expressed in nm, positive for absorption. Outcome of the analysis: 0.377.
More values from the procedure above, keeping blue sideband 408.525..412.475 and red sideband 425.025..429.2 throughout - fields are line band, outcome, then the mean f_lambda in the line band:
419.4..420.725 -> -0.23 nm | 4.68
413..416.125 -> -0.32 nm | 4.67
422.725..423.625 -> 0.51 nm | 1.66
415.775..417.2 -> -0.26 nm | 4.91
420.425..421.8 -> -0.01 nm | 3.97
